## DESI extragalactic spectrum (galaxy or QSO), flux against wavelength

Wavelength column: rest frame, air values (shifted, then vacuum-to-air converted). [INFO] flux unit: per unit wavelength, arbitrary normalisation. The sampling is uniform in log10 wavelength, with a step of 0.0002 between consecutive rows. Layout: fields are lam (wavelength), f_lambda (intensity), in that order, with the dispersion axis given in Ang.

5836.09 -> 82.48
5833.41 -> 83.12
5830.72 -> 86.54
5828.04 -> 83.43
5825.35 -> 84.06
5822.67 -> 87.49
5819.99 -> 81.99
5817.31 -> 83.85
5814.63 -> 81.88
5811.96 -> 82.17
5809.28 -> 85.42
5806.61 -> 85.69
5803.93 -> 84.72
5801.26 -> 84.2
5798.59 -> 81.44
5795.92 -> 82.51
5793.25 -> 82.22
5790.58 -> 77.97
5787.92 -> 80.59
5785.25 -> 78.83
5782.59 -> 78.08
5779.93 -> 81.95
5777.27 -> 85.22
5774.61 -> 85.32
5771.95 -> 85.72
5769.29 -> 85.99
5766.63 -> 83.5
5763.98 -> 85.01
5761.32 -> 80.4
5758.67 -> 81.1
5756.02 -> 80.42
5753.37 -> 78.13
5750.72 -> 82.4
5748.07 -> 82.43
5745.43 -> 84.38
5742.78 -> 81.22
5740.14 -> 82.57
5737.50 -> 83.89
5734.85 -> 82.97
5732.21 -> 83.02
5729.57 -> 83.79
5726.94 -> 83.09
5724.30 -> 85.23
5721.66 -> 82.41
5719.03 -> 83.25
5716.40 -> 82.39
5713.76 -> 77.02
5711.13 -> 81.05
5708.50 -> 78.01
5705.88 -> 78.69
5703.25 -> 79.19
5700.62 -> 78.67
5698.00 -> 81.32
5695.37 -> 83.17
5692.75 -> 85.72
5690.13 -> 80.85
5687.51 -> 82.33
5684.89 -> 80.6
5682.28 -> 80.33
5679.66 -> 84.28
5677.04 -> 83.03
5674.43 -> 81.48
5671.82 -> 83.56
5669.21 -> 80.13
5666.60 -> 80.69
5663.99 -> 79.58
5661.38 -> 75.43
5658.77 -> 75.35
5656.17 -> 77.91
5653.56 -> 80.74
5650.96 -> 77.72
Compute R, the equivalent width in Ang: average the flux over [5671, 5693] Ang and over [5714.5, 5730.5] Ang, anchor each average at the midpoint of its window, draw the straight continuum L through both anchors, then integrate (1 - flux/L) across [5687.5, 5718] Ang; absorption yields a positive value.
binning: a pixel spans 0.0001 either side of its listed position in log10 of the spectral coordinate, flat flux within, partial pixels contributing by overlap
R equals 0.76 Ang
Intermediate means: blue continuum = 82.3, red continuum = 83.1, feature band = 80.6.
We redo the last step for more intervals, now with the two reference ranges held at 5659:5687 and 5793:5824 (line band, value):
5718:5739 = -0.39 Ang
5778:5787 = 0.33 Ang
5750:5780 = -0.09 Ang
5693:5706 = 0.08 Ang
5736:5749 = -0.11 Ang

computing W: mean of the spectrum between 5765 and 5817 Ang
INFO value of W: 82.9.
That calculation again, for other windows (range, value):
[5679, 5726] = 81.3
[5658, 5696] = 81.2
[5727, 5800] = 82.3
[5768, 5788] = 82.8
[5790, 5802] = 81.8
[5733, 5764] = 82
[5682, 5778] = 82.2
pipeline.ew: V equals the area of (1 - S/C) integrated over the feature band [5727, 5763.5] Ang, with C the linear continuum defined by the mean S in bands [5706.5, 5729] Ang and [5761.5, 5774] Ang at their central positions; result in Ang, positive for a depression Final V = 0.5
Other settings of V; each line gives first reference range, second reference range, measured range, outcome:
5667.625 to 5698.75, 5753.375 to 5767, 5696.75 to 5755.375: 0.2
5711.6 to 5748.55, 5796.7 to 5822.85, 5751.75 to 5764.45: 0.3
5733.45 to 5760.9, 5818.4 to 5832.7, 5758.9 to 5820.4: 0.4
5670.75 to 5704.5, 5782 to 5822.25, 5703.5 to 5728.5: 0.2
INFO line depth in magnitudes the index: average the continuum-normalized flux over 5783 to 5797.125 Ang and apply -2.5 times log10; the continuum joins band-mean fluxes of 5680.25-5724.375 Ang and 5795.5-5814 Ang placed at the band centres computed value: 0.041 mag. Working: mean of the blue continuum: 81.1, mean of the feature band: 80.3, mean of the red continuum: 83.7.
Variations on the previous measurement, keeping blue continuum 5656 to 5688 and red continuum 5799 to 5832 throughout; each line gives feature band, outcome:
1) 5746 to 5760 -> 0.019 mag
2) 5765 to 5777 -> -0.027 mag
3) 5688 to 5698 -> -0.025 mag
